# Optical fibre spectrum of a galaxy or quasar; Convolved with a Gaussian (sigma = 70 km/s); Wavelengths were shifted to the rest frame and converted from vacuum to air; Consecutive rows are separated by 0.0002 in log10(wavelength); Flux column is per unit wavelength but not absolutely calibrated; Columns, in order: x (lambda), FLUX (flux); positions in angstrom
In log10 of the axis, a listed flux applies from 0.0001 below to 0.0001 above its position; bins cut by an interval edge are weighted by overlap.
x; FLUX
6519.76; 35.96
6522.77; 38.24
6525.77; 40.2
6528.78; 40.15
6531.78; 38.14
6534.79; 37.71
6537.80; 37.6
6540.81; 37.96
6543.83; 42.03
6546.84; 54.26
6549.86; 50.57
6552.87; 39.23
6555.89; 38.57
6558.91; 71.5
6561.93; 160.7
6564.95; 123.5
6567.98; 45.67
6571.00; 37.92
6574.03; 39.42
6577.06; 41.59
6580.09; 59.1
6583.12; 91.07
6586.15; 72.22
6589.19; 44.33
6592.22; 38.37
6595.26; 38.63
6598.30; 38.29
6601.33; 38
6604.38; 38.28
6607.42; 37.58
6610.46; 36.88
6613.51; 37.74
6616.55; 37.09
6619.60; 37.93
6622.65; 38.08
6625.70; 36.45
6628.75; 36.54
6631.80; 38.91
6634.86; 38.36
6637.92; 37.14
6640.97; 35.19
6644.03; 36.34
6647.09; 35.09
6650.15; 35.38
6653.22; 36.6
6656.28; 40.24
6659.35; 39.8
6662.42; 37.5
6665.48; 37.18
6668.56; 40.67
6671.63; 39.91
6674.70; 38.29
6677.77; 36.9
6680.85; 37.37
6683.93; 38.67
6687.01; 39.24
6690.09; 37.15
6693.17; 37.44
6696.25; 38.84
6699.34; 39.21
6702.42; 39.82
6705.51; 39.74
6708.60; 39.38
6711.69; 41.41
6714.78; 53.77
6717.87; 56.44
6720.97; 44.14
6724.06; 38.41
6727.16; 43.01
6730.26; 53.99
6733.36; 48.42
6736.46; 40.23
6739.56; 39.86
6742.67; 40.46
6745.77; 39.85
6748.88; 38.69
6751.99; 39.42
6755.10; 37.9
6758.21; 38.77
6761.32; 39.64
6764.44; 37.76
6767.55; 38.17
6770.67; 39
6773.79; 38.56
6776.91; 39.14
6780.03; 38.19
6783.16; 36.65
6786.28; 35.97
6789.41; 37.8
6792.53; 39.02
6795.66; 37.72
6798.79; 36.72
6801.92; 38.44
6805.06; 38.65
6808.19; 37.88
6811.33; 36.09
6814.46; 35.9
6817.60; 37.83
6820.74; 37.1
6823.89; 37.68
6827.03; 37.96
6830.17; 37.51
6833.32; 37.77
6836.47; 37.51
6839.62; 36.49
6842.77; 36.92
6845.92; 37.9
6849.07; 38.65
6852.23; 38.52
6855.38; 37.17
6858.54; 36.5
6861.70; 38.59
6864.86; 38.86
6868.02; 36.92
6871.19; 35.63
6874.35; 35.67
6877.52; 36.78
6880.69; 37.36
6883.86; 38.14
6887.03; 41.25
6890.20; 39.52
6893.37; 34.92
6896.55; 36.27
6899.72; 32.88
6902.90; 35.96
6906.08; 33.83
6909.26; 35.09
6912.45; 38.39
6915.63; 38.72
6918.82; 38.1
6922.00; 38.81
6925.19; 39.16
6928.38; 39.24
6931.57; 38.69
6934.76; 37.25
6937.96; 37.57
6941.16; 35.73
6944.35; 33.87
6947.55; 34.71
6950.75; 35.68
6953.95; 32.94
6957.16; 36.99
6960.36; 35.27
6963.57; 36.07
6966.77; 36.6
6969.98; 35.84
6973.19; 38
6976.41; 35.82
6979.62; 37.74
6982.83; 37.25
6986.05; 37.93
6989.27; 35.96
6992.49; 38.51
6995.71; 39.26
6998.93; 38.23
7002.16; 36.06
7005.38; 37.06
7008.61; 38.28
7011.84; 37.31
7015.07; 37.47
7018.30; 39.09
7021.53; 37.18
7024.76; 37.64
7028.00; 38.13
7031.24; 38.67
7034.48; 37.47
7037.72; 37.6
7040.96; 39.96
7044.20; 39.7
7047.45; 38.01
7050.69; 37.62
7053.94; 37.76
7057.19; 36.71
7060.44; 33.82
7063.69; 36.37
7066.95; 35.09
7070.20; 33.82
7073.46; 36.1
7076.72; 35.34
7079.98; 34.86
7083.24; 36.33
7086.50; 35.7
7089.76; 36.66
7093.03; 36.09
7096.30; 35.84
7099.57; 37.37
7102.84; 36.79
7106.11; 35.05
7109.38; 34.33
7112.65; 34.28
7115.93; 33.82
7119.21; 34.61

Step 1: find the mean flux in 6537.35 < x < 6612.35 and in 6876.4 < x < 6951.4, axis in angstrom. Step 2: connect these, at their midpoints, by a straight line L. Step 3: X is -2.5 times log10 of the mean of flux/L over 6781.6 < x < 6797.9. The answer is 0.159 mag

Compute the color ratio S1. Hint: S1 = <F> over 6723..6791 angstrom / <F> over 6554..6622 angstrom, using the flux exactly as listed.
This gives 0.74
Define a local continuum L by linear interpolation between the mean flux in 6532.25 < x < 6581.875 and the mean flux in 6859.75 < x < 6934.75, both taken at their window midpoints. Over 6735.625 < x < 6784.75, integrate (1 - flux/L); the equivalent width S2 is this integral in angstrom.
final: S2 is 6.98 angstrom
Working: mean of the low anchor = 57.1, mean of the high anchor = 37.3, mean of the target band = 38.9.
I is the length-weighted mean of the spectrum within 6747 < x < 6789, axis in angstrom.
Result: 38.3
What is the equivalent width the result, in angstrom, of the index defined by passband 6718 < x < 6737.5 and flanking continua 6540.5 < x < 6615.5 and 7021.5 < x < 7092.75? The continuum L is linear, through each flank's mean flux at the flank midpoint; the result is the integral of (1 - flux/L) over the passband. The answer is 1.3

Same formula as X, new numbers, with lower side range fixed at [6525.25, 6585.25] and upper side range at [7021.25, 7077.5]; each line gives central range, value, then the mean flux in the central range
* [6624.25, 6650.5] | 0.41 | 36.7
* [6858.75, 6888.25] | 0.17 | 37.6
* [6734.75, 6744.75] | 0.22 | 40.3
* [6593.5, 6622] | 0.40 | 37.8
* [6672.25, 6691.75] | 0.33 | 38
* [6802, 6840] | 0.23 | 37.4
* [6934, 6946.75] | 0.15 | 35.9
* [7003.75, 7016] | 0.03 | 37.5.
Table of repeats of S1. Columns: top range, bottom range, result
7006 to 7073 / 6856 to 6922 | 1.01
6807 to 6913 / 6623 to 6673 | 0.99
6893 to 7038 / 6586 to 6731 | 0.93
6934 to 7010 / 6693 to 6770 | 0.87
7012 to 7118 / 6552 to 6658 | 0.76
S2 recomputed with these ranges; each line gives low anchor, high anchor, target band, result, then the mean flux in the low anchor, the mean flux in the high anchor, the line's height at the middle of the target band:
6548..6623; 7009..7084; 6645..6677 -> 8.1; 53.5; 37.1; 50.8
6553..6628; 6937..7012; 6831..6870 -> 3.9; 52.8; 36.6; 41.8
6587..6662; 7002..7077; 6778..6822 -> 0.3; 38.1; 37.2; 37.7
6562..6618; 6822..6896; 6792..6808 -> 1.1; 52.6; 37.6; 40.9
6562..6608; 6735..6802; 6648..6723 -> 9.8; 55.9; 38.5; 46.4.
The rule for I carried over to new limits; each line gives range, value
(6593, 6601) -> 38.4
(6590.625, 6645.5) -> 37.6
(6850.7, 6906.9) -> 37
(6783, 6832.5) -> 37.5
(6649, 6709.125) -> 38.5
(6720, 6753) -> 42.4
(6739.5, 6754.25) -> 39.5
